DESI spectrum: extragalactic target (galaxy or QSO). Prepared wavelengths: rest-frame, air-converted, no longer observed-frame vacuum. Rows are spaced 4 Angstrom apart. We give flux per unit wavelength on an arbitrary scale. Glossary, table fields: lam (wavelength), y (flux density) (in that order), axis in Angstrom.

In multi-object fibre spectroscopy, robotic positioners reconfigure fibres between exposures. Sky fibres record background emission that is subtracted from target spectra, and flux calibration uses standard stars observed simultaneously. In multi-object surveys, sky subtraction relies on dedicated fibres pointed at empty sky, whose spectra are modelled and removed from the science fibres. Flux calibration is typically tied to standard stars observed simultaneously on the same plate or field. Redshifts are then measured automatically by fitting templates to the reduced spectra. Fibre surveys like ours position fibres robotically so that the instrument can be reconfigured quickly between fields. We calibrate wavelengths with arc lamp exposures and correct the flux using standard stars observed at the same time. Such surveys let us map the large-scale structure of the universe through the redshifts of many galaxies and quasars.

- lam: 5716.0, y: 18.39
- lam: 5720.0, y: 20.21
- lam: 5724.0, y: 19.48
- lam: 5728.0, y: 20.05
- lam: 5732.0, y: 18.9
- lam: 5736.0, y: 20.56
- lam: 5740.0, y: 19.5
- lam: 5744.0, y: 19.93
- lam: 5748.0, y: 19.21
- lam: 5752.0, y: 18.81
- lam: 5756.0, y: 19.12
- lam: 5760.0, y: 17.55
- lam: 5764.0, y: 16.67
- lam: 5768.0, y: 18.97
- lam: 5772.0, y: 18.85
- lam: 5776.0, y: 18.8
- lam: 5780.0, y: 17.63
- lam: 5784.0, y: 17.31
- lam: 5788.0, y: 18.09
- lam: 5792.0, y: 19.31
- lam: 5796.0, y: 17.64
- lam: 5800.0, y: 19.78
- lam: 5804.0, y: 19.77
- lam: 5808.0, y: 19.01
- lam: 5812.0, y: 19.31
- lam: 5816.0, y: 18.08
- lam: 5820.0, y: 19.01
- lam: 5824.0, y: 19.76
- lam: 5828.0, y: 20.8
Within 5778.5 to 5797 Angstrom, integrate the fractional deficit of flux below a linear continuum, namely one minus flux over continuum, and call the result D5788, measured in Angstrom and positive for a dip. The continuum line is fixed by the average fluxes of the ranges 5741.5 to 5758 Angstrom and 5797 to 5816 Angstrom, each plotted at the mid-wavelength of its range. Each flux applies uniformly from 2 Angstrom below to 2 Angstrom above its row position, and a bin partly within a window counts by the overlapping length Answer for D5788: 1.2 Angstrom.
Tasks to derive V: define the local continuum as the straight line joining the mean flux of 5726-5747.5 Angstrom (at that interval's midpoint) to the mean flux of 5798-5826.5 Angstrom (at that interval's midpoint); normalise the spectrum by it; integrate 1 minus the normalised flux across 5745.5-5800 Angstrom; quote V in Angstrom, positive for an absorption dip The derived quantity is 3.20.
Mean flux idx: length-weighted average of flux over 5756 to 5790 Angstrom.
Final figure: 18.1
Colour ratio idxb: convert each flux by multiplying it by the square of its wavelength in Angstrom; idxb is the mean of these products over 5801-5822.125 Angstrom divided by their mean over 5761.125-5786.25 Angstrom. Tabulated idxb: 1.1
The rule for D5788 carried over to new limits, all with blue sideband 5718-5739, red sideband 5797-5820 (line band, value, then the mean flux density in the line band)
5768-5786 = 1.1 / 18.2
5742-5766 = 1.3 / 18.5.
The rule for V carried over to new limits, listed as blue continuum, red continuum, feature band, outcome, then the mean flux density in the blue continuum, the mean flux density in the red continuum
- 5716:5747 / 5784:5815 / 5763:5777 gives 0.59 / 19.7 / 18.8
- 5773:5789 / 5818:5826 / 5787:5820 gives -0.26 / 18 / 19.4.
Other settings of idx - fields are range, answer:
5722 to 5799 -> 18.8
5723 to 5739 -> 19.7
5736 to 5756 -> 19.5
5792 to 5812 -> 19.1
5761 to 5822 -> 18.5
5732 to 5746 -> 19.8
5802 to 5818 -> 19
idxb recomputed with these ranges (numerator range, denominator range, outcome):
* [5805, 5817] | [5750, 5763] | 1.05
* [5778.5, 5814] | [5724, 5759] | 0.98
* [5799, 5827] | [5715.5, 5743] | 1.01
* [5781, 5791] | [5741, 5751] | 0.93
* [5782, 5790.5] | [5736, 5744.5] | 0.91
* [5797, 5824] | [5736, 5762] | 1.02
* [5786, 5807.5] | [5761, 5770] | 1.08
